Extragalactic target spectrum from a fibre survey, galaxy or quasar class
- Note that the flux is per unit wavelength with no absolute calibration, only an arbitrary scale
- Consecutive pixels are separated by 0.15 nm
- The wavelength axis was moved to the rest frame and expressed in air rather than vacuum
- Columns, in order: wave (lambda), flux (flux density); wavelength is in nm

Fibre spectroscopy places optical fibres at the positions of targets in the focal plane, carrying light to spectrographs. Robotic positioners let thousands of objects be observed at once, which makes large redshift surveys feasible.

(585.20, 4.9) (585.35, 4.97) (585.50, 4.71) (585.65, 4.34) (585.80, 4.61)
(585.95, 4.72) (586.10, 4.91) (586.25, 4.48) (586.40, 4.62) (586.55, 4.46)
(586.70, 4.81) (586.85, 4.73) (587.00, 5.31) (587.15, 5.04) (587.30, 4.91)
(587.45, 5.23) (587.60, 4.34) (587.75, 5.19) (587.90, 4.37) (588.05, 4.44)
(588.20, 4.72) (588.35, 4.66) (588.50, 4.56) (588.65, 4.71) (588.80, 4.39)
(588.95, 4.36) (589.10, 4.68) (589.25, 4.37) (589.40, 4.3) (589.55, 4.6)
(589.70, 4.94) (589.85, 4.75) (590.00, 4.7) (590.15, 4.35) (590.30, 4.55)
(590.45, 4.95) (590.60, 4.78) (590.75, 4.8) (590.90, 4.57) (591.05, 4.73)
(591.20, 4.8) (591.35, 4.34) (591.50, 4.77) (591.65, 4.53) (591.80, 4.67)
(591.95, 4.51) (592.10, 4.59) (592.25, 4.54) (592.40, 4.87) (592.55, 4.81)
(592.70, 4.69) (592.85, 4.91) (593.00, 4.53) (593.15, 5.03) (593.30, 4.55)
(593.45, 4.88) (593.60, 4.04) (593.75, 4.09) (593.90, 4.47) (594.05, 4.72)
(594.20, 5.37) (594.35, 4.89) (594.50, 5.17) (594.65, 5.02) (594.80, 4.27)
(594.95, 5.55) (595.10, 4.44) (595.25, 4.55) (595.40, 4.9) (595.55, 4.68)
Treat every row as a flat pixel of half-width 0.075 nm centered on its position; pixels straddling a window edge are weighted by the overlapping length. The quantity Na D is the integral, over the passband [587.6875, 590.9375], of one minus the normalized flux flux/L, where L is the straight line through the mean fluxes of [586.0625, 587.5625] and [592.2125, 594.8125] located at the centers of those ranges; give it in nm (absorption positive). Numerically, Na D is 0.12 nm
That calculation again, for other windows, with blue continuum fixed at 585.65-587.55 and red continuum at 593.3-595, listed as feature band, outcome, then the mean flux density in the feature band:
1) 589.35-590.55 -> 0.03 nm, 4.65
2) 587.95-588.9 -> 0.04 nm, 4.57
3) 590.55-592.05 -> 0.04 nm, 4.65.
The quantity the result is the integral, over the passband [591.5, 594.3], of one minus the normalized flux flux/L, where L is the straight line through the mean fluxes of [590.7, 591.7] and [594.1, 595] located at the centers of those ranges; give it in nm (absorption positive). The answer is 0.10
